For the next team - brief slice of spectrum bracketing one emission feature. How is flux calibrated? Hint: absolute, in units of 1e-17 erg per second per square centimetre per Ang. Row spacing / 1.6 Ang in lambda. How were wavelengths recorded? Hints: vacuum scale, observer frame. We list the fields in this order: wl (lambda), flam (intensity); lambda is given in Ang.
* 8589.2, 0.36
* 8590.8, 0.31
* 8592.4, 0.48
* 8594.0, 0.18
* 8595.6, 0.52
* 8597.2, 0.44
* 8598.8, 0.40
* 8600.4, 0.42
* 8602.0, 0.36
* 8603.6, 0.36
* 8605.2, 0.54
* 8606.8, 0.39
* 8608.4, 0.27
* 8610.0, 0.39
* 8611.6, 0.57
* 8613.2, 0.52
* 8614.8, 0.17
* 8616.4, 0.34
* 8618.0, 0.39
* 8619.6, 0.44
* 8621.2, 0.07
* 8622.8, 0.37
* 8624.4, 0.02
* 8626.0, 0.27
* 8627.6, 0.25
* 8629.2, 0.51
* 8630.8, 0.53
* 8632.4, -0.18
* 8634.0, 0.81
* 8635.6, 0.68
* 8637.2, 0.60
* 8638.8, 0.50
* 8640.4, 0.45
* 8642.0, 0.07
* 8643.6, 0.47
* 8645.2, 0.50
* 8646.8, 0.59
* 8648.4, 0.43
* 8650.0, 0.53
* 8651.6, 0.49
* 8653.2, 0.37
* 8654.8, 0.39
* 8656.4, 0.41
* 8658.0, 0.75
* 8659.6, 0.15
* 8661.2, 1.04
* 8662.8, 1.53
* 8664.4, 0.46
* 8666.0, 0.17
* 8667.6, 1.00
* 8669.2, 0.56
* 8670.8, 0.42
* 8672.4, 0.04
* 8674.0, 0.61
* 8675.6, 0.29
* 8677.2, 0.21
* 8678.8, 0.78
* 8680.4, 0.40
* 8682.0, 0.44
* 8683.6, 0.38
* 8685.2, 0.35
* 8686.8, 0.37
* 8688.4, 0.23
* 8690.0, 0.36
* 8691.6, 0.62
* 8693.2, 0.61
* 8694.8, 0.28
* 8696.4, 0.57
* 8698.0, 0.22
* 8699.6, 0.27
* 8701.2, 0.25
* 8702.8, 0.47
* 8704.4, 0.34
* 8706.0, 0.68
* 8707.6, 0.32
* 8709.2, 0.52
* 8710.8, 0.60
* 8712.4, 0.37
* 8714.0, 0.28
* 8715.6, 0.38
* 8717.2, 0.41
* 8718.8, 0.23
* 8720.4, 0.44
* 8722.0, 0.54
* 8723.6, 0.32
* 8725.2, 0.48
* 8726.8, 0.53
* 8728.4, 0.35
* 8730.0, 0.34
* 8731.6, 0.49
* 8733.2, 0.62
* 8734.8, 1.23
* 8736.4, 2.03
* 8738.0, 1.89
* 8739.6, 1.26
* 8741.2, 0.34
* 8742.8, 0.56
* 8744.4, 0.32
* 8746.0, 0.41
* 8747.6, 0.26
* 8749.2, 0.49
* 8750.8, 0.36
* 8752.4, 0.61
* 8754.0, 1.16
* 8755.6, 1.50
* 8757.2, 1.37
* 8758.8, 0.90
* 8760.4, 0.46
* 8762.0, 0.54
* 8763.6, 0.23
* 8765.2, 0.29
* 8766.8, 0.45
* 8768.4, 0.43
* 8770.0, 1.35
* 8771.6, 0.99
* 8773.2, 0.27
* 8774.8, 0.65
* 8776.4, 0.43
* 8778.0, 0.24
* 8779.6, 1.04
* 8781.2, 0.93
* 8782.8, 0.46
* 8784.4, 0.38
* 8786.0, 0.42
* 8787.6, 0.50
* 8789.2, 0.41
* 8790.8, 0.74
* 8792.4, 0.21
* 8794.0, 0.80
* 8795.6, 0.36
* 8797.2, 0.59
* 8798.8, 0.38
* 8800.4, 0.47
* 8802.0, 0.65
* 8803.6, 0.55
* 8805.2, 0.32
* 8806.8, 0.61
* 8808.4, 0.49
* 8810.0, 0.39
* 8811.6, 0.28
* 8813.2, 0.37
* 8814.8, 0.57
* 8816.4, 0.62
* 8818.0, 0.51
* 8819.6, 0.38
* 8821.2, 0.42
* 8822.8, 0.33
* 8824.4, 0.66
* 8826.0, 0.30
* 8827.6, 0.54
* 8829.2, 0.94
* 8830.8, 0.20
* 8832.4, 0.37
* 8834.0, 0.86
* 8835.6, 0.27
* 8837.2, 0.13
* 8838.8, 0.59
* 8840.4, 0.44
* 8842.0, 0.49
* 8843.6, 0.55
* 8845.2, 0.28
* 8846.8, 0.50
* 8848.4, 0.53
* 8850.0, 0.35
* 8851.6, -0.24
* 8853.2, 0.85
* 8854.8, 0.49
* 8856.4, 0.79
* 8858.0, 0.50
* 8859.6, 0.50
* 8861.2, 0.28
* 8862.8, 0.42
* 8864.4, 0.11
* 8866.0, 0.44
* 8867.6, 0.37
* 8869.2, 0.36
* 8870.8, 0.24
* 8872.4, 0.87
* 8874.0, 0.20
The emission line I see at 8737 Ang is [S II] 6716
